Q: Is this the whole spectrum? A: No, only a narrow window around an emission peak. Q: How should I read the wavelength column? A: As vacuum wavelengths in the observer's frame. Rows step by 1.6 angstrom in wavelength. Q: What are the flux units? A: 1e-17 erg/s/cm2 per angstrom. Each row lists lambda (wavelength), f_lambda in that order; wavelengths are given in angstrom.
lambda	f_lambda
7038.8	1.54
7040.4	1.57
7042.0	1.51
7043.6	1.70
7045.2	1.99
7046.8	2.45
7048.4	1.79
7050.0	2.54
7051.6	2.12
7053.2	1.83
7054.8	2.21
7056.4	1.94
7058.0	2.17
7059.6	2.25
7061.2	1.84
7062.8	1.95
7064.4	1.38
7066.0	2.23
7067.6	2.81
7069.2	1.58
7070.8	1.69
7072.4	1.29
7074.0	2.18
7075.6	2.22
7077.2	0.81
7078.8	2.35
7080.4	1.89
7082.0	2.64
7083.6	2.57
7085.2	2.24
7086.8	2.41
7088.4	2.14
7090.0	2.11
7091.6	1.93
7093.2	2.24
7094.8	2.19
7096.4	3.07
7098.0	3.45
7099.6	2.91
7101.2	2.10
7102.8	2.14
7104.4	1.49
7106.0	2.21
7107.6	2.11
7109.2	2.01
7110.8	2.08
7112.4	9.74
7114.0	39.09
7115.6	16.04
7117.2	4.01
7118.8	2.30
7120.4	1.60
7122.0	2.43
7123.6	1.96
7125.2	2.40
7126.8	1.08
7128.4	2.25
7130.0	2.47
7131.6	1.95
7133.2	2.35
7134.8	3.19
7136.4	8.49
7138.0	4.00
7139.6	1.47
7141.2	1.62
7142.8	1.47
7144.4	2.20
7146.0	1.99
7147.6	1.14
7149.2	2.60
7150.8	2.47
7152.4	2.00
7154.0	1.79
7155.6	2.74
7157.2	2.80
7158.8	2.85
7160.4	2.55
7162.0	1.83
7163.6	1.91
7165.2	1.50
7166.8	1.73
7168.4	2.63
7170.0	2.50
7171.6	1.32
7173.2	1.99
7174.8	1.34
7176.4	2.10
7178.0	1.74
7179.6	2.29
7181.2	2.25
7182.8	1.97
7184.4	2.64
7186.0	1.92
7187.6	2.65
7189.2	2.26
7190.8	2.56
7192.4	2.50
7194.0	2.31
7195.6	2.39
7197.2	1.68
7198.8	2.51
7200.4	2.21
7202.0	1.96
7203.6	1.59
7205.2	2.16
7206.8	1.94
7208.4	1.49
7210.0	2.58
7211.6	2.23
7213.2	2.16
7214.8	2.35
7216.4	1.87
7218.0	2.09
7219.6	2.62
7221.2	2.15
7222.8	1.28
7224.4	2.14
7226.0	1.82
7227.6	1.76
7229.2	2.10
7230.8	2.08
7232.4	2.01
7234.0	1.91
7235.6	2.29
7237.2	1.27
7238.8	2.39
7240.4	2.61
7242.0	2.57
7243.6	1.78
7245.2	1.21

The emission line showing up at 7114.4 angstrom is Halpha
